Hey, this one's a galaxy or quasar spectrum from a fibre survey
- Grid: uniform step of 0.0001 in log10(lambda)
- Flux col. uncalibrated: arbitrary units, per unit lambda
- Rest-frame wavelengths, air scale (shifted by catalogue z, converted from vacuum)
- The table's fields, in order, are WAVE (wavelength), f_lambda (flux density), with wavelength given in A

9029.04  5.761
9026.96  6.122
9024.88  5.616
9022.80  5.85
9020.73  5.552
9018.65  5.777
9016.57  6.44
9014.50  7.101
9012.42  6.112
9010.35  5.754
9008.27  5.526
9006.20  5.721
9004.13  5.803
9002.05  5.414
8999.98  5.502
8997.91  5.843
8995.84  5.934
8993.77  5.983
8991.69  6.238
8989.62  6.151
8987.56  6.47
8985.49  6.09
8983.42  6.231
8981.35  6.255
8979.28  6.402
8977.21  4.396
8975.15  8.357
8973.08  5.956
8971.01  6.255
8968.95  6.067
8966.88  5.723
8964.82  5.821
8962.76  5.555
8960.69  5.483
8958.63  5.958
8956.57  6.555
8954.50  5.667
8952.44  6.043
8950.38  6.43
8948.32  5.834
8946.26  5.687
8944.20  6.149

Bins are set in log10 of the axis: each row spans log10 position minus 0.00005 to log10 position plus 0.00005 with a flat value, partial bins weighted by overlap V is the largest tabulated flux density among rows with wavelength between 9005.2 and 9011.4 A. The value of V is 5.754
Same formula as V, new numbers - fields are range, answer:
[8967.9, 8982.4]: 8.357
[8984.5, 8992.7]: 6.47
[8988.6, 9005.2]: 6.238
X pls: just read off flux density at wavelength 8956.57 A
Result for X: 6.555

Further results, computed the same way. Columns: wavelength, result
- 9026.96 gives 6.122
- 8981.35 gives 6.255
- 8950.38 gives 6.43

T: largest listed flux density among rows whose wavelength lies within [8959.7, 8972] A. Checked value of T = 6.255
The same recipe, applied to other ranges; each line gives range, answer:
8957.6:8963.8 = 5.958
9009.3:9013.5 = 6.112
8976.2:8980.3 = 6.402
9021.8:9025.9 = 5.85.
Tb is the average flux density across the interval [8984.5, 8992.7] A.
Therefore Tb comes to 6.24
